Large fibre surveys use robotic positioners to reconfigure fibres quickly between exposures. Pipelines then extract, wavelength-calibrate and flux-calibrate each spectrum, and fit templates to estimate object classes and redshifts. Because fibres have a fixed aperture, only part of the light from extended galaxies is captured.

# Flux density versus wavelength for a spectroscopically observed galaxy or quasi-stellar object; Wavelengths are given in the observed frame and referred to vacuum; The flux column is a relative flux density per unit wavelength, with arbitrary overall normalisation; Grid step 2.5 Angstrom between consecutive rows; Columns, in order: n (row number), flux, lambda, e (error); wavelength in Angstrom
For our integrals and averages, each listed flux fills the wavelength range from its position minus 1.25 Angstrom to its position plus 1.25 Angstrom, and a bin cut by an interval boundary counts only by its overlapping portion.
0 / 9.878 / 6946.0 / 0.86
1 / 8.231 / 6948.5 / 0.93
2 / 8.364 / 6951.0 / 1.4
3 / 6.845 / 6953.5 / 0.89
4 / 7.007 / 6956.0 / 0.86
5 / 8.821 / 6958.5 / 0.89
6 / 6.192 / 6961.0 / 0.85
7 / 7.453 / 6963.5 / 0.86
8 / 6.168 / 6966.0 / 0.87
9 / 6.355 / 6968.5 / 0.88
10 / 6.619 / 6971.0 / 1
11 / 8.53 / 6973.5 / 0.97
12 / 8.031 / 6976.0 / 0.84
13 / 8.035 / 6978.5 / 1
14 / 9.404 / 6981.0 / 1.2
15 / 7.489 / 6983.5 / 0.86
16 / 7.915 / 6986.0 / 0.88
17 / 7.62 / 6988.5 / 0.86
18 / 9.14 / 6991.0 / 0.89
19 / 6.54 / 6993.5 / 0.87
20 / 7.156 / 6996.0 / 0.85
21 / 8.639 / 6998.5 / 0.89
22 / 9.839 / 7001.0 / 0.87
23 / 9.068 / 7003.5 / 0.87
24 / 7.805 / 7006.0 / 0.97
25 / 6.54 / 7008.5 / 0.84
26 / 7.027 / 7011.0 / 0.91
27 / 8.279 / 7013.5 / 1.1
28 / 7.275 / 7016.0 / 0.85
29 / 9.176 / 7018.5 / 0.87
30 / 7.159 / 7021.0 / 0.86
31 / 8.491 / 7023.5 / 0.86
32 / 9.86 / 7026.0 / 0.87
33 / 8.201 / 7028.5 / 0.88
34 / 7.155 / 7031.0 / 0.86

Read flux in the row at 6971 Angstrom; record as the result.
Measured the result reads 6.619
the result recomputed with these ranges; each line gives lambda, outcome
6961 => 6.192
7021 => 7.159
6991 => 9.14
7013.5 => 8.279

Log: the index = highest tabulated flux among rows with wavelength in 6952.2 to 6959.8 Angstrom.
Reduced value 8.821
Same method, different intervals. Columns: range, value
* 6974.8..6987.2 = 9.404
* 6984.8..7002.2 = 9.839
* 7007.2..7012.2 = 7.027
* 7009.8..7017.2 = 8.279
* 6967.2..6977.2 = 8.53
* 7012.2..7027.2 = 9.86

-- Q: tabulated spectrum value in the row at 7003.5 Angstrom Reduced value 9.068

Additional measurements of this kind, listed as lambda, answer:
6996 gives 7.156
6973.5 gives 8.53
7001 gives 9.839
